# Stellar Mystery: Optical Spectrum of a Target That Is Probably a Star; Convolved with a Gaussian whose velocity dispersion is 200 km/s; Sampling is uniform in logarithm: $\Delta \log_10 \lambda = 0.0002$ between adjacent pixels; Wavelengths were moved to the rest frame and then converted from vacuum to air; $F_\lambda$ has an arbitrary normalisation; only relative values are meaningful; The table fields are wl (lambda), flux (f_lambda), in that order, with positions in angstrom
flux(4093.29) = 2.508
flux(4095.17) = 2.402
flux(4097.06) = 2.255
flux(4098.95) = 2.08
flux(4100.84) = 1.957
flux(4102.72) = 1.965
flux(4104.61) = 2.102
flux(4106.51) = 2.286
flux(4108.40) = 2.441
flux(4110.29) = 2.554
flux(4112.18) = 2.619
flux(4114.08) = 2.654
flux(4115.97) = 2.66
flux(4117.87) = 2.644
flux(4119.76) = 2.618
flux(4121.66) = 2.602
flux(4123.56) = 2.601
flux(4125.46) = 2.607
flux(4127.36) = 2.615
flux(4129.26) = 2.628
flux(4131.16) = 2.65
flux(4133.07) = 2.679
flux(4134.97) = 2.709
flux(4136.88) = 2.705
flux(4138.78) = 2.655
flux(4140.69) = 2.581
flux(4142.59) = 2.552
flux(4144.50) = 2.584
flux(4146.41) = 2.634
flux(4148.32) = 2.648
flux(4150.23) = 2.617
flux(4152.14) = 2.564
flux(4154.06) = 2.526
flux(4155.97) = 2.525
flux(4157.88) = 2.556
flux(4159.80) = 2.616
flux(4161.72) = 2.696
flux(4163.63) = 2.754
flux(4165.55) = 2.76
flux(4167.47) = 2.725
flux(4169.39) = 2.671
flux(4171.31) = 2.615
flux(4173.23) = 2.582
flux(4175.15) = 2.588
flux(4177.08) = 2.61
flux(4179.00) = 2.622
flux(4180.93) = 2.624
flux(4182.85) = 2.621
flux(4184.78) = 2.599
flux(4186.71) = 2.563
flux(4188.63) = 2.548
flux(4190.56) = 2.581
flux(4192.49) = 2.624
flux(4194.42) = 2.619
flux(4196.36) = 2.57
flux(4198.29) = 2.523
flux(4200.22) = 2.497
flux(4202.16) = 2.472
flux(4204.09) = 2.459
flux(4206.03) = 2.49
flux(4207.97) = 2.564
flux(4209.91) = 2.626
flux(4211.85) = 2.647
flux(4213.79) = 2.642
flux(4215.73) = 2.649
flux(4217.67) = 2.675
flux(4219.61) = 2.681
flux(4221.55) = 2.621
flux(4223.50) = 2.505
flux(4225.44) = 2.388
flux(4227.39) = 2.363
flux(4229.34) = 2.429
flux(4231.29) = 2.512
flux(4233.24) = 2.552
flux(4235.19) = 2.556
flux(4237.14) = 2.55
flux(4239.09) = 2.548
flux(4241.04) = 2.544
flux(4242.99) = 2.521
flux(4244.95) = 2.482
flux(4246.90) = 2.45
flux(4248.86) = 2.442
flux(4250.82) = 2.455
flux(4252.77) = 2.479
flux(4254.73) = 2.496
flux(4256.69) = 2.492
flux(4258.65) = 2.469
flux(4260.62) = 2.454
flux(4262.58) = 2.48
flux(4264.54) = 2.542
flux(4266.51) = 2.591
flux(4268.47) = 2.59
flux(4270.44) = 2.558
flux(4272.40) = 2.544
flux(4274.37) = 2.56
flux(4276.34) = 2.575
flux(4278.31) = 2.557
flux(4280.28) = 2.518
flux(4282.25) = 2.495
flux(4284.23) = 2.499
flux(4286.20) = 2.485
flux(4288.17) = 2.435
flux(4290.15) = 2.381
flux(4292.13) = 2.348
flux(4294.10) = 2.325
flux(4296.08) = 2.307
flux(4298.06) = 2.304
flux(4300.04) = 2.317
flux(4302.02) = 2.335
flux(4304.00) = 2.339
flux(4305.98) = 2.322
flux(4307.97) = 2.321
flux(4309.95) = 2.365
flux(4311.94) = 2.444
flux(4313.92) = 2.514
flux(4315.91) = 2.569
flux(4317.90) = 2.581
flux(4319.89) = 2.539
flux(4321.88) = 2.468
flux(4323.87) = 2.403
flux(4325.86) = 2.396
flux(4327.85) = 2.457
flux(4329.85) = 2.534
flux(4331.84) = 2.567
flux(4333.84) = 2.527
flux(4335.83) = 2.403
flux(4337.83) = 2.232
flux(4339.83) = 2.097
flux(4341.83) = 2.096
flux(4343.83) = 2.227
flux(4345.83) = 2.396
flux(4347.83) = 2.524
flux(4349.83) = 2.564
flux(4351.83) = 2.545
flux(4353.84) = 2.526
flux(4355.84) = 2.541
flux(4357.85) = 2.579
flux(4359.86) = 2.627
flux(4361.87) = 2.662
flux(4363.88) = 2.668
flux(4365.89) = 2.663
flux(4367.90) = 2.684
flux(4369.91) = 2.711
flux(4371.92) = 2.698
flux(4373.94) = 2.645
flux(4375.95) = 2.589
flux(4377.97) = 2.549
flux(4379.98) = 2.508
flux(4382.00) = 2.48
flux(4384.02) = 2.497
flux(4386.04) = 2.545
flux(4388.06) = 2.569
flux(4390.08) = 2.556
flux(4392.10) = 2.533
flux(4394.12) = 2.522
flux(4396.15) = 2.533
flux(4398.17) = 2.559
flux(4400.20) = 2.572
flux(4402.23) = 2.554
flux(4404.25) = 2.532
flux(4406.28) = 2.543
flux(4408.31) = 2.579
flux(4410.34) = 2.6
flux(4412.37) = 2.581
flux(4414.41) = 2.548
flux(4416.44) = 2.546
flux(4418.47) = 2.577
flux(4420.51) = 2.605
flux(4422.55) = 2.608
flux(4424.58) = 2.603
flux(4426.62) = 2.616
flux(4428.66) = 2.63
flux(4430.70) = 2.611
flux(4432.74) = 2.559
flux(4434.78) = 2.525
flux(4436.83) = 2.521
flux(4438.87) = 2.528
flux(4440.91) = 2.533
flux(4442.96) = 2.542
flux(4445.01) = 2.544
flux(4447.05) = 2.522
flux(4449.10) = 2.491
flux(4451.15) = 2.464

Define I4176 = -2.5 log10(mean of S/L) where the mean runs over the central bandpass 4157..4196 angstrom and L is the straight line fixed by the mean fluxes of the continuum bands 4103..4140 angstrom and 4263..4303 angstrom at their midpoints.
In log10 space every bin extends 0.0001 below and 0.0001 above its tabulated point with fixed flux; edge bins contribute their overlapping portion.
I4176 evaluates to -0.04 mag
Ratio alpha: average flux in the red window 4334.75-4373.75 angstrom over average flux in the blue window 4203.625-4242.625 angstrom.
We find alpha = 1.0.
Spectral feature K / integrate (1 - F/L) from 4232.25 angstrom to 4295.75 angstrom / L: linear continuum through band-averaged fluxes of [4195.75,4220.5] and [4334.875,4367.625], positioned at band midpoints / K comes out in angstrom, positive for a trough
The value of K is 0.9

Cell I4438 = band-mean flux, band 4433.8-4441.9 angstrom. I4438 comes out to 2.53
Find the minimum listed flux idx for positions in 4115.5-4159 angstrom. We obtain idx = 2.525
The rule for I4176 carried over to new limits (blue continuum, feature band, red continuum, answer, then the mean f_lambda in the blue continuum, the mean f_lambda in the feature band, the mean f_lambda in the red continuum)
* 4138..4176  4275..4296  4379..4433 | 0.06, 2.62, 2.46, 2.56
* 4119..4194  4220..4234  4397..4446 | 0.05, 2.62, 2.49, 2.57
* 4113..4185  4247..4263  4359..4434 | 0.06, 2.63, 2.47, 2.59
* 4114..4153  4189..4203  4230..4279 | 0.01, 2.63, 2.55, 2.52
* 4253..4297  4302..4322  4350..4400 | 0.04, 2.49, 2.44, 2.58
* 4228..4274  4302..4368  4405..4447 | 0.03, 2.51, 2.46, 2.57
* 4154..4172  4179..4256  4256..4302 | 0.01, 2.65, 2.54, 2.47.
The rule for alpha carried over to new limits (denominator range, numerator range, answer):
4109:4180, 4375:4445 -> 0.97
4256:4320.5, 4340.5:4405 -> 1.03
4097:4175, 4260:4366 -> 0.96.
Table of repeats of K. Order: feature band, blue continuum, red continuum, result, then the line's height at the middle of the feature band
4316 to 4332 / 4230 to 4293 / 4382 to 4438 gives 0.2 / 2.53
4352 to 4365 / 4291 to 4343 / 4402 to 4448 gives -0.7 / 2.46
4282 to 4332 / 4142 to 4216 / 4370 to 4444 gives 3.1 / 2.58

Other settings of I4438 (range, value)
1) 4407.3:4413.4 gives 2.58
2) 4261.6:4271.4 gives 2.55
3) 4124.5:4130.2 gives 2.62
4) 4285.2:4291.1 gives 2.44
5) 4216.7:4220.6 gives 2.68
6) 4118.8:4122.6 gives 2.61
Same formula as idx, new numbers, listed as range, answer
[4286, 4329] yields 2.304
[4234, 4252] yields 2.442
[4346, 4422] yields 2.48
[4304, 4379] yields 2.096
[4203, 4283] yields 2.363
